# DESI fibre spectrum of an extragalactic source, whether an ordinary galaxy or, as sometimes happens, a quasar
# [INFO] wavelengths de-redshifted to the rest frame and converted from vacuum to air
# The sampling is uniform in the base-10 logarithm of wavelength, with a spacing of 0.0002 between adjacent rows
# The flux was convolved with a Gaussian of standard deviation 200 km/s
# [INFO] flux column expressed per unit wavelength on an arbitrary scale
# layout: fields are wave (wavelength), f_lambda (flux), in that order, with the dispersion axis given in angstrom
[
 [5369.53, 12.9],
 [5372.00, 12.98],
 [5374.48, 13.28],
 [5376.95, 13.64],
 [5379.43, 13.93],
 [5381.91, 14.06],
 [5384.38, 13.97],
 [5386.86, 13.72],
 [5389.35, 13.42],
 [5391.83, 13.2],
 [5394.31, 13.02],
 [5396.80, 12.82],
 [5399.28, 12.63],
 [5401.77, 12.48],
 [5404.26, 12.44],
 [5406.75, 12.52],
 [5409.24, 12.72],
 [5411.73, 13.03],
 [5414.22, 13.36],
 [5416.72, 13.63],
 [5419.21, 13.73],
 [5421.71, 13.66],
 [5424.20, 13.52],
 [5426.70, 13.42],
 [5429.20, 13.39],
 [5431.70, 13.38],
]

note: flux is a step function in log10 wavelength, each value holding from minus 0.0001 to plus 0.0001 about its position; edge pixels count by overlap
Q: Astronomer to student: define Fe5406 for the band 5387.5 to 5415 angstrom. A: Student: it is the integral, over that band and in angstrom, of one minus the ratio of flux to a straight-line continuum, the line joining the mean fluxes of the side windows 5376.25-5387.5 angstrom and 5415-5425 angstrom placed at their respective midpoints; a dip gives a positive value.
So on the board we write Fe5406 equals 1.7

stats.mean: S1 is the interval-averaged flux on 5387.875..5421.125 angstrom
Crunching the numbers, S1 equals 13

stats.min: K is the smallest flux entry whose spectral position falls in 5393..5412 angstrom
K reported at 12.44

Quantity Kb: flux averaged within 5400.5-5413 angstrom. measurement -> 12.6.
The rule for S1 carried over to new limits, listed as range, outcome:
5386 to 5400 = 13.1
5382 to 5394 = 13.6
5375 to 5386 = 13.9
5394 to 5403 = 12.7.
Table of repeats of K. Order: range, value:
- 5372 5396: 12.98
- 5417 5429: 13.42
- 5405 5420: 12.52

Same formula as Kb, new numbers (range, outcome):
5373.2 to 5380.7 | 13.6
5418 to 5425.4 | 13.6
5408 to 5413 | 12.9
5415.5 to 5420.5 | 13.7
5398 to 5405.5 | 12.5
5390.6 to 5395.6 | 13.1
